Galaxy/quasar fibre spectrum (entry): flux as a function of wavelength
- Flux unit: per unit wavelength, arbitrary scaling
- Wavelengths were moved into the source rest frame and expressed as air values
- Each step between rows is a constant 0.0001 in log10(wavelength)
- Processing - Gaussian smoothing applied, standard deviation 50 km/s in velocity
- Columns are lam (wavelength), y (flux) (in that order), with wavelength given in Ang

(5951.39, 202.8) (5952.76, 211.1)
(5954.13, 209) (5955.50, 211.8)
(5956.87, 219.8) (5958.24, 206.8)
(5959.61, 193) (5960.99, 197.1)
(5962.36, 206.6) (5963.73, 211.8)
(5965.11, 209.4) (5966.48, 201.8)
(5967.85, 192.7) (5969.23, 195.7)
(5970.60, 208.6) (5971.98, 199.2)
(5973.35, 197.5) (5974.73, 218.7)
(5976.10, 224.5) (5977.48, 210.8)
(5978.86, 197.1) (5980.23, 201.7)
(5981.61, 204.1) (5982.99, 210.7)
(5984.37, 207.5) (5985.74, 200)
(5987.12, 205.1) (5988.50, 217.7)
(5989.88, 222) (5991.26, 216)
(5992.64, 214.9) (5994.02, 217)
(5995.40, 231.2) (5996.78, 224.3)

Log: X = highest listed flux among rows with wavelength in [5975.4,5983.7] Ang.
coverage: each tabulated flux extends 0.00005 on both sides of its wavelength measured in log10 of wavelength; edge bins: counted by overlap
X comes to 224.5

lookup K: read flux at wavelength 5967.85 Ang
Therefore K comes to 192.7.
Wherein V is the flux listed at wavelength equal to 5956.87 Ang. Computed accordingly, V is 219.8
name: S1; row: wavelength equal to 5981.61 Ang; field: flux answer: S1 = 204.1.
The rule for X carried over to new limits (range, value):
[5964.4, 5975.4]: 218.7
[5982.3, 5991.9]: 222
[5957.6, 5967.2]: 211.8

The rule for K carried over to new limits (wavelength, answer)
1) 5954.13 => 209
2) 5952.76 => 211.1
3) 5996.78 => 224.3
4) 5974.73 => 218.7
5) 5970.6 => 208.6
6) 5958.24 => 206.8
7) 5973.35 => 197.5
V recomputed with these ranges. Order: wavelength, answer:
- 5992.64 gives 214.9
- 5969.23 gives 195.7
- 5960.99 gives 197.1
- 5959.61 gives 193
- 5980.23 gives 201.7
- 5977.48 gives 210.8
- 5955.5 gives 211.8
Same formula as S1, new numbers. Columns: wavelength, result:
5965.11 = 209.4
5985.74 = 200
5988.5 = 217.7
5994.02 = 217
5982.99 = 210.7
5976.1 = 224.5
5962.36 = 206.6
